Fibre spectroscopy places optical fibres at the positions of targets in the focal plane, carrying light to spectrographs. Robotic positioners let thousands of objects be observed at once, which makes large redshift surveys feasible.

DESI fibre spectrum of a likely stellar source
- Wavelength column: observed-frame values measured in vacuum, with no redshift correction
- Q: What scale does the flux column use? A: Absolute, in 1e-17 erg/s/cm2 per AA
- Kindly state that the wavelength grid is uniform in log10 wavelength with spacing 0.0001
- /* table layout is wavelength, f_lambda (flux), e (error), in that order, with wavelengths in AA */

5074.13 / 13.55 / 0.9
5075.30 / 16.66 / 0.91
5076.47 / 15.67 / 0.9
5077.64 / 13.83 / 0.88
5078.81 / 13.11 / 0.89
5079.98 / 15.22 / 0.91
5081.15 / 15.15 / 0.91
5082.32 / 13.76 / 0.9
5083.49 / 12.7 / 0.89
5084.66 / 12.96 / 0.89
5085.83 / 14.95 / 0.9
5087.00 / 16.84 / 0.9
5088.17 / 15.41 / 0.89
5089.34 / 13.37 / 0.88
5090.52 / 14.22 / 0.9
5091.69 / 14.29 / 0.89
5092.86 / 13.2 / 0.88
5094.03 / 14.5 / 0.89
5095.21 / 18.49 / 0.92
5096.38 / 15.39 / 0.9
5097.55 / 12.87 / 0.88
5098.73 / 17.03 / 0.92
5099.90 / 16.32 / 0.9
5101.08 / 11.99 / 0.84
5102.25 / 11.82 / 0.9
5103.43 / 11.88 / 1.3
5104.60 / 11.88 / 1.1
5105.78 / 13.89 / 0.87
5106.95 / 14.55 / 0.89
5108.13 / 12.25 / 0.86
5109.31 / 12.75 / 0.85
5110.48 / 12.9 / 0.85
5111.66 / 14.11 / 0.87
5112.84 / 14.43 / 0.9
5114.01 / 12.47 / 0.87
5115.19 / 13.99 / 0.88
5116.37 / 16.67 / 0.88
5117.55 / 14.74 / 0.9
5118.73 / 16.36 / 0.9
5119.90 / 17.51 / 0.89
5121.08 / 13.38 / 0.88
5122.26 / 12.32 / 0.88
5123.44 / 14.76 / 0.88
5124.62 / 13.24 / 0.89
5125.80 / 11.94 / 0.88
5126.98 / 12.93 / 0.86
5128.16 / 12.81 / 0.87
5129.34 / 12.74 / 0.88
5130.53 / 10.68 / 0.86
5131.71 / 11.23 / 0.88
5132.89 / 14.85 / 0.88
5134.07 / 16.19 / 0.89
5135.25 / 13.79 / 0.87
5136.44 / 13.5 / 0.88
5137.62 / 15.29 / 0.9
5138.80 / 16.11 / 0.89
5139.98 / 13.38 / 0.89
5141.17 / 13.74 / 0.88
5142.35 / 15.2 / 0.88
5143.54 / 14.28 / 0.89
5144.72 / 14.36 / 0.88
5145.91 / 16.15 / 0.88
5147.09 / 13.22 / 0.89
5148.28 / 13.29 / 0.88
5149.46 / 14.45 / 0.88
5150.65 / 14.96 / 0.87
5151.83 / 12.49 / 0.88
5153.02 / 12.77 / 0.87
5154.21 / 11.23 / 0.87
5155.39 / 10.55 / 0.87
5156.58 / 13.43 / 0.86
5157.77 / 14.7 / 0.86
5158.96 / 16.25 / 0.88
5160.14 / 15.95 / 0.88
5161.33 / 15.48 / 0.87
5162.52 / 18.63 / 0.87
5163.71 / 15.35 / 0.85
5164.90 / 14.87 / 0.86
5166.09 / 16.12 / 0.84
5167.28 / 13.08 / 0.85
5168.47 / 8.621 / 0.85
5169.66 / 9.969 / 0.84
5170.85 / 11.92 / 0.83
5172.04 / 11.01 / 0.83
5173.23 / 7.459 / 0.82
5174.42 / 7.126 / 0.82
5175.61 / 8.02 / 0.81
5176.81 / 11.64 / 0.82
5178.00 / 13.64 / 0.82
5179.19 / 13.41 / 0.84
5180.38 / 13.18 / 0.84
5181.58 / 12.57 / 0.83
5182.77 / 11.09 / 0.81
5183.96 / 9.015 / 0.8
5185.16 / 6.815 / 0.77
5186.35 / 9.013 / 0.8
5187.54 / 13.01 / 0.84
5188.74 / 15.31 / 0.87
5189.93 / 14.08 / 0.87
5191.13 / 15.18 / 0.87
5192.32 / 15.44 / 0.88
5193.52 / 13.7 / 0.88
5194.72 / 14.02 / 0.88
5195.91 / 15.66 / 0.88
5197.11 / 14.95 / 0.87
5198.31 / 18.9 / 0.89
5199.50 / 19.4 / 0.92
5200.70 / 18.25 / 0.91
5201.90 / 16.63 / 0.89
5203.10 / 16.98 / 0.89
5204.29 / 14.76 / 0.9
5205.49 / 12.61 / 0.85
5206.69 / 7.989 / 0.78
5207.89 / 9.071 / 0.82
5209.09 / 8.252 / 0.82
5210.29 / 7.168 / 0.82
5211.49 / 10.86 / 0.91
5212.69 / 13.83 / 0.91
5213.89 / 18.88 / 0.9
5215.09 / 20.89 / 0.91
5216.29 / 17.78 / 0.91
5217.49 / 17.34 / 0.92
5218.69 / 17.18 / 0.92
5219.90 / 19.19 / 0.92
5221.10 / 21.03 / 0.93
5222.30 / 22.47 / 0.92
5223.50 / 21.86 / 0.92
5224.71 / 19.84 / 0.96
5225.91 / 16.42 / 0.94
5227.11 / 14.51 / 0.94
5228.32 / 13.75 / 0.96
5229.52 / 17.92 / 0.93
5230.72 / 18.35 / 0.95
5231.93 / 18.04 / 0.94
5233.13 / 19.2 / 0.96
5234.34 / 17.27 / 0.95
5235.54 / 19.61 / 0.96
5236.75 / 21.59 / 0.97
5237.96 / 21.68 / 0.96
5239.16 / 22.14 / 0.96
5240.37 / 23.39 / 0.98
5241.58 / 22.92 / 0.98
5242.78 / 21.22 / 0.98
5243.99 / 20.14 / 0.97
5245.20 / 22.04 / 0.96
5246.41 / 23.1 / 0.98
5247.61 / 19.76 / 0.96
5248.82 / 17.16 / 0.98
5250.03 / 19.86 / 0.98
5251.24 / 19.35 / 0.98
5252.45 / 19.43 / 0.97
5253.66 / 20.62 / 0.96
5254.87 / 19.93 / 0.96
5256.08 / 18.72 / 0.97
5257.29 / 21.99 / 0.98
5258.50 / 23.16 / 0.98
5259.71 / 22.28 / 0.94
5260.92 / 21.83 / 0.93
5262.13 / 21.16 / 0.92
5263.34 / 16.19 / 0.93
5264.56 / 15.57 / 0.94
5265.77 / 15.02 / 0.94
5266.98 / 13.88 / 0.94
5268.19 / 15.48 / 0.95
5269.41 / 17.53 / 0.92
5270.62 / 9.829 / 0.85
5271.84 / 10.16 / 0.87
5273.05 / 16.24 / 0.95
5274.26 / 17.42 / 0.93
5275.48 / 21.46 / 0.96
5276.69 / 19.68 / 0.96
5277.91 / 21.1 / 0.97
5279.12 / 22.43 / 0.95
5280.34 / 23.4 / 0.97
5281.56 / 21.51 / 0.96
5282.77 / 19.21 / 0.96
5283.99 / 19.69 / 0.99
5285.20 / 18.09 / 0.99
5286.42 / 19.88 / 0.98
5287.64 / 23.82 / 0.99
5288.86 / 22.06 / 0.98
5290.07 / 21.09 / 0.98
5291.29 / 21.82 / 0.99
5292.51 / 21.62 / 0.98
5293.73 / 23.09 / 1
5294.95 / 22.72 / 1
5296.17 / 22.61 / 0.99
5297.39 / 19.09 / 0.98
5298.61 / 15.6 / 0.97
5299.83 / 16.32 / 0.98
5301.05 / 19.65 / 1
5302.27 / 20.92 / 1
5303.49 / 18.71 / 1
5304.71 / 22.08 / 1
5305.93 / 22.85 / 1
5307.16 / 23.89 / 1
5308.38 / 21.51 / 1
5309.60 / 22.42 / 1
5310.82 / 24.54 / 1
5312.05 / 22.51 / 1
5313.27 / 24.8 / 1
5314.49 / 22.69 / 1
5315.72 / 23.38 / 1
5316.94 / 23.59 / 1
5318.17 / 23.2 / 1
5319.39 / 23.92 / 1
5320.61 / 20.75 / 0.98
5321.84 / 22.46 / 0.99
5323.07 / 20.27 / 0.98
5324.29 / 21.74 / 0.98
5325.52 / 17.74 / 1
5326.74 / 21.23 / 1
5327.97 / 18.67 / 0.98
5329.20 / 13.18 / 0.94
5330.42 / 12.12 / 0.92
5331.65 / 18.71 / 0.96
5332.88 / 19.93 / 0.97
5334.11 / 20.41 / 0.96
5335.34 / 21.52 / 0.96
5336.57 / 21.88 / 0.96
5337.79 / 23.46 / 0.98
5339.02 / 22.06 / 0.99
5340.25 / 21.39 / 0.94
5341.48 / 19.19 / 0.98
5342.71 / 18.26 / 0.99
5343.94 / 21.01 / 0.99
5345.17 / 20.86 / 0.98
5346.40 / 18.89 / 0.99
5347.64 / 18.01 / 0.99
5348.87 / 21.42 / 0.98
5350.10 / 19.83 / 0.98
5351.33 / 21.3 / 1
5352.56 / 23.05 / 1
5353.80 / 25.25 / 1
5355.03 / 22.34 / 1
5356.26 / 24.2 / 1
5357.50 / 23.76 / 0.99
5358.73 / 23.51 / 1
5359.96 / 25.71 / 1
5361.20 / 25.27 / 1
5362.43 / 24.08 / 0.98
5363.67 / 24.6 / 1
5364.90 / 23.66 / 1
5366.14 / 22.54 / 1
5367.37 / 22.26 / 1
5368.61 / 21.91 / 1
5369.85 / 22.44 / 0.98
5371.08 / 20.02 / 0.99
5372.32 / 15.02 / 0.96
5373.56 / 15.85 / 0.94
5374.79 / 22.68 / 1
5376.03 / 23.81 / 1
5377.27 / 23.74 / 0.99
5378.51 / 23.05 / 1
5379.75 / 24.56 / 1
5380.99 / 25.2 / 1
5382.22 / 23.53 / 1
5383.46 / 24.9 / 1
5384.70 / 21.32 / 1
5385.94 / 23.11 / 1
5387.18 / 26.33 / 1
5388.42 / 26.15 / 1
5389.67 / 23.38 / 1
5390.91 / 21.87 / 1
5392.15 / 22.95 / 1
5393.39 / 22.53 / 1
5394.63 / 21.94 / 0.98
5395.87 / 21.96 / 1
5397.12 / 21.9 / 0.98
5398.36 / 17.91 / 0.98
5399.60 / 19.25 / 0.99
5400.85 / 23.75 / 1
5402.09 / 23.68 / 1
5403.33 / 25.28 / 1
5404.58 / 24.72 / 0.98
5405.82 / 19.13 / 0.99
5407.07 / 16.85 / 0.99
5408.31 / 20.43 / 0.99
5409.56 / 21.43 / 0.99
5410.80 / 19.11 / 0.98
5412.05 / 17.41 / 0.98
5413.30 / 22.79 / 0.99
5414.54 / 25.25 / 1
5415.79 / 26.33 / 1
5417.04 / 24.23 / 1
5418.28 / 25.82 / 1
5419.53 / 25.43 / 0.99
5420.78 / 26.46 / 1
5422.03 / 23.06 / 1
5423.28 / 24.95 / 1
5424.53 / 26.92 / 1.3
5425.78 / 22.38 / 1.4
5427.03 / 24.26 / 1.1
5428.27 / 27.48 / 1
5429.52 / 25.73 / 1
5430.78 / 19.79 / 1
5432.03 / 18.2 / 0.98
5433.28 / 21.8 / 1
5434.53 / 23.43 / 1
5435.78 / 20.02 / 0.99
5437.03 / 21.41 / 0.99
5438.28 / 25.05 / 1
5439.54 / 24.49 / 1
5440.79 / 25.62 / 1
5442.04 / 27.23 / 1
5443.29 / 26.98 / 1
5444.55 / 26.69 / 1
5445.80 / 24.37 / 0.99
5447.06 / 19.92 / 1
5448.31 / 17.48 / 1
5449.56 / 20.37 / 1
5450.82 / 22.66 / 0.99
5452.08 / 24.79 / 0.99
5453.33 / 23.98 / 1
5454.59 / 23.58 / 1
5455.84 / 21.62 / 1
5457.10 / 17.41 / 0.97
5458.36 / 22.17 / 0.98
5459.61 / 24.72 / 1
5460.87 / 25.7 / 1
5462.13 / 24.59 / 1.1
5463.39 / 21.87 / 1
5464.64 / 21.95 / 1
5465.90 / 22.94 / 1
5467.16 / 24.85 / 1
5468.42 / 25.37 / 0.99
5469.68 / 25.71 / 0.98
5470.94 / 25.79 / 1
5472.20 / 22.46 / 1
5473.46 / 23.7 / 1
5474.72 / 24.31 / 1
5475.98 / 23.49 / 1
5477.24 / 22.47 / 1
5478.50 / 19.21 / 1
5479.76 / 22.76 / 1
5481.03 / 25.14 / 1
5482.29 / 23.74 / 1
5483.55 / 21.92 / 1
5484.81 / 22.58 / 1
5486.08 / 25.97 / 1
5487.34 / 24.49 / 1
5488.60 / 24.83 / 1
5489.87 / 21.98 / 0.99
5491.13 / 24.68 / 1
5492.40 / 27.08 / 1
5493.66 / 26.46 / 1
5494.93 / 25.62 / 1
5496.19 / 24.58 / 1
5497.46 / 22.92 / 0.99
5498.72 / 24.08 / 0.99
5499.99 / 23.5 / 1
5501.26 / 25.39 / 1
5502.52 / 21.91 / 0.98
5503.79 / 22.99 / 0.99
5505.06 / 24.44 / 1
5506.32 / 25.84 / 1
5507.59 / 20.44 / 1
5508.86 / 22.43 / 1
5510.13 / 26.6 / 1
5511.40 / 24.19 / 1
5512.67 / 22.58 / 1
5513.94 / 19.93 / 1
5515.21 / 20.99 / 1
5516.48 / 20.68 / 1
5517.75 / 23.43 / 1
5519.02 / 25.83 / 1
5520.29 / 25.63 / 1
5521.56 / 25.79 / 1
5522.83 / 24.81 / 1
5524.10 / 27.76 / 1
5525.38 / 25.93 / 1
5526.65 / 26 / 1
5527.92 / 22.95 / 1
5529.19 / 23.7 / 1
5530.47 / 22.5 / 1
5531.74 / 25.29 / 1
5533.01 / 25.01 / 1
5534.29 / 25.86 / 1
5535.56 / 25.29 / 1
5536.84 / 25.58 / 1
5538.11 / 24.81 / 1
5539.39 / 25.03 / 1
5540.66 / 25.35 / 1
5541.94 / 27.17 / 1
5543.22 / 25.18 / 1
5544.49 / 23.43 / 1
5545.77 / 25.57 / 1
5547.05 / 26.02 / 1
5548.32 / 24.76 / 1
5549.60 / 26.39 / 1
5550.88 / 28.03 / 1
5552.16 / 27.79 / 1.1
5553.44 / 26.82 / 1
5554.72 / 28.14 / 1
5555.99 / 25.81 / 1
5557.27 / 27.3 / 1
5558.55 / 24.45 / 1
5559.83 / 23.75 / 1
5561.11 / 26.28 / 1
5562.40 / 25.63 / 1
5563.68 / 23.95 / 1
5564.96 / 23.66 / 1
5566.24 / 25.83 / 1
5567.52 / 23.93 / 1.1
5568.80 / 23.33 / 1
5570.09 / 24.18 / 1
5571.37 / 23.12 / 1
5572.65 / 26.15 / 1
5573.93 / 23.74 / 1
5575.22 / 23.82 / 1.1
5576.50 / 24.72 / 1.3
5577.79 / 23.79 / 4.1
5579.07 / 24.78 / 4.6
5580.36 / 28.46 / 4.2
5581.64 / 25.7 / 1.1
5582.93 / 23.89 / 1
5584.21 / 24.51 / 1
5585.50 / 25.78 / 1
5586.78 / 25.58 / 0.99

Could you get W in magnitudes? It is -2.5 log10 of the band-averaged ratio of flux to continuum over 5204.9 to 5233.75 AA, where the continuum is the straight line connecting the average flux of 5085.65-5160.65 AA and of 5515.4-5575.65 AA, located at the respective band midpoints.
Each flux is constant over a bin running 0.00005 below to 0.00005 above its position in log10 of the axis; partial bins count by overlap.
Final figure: 0.04 mag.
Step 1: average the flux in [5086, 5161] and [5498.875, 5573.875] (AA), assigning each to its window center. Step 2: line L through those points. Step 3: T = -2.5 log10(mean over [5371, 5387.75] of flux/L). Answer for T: -0.09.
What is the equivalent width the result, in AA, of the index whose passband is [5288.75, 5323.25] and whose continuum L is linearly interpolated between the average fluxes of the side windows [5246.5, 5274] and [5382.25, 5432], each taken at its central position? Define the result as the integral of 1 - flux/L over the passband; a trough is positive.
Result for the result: -3.8 AA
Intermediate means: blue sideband 18.1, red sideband 23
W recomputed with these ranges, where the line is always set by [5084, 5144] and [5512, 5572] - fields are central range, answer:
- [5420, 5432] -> -0.107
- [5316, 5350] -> -0.035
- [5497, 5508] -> 0.015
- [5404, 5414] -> 0.066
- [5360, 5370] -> -0.153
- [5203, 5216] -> 0.274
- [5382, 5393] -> -0.132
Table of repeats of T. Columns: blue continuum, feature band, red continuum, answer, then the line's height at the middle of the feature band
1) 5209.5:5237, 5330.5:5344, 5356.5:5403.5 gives 0.051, 21.3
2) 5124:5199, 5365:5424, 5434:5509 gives -0.076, 21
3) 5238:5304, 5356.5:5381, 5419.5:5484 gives -0.046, 21.7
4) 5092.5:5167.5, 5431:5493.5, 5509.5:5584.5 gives -0.028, 22.7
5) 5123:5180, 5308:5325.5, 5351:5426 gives -0.133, 20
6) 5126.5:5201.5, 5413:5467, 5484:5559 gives -0.066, 22.2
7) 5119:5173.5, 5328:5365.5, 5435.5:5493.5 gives -0.071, 19.9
